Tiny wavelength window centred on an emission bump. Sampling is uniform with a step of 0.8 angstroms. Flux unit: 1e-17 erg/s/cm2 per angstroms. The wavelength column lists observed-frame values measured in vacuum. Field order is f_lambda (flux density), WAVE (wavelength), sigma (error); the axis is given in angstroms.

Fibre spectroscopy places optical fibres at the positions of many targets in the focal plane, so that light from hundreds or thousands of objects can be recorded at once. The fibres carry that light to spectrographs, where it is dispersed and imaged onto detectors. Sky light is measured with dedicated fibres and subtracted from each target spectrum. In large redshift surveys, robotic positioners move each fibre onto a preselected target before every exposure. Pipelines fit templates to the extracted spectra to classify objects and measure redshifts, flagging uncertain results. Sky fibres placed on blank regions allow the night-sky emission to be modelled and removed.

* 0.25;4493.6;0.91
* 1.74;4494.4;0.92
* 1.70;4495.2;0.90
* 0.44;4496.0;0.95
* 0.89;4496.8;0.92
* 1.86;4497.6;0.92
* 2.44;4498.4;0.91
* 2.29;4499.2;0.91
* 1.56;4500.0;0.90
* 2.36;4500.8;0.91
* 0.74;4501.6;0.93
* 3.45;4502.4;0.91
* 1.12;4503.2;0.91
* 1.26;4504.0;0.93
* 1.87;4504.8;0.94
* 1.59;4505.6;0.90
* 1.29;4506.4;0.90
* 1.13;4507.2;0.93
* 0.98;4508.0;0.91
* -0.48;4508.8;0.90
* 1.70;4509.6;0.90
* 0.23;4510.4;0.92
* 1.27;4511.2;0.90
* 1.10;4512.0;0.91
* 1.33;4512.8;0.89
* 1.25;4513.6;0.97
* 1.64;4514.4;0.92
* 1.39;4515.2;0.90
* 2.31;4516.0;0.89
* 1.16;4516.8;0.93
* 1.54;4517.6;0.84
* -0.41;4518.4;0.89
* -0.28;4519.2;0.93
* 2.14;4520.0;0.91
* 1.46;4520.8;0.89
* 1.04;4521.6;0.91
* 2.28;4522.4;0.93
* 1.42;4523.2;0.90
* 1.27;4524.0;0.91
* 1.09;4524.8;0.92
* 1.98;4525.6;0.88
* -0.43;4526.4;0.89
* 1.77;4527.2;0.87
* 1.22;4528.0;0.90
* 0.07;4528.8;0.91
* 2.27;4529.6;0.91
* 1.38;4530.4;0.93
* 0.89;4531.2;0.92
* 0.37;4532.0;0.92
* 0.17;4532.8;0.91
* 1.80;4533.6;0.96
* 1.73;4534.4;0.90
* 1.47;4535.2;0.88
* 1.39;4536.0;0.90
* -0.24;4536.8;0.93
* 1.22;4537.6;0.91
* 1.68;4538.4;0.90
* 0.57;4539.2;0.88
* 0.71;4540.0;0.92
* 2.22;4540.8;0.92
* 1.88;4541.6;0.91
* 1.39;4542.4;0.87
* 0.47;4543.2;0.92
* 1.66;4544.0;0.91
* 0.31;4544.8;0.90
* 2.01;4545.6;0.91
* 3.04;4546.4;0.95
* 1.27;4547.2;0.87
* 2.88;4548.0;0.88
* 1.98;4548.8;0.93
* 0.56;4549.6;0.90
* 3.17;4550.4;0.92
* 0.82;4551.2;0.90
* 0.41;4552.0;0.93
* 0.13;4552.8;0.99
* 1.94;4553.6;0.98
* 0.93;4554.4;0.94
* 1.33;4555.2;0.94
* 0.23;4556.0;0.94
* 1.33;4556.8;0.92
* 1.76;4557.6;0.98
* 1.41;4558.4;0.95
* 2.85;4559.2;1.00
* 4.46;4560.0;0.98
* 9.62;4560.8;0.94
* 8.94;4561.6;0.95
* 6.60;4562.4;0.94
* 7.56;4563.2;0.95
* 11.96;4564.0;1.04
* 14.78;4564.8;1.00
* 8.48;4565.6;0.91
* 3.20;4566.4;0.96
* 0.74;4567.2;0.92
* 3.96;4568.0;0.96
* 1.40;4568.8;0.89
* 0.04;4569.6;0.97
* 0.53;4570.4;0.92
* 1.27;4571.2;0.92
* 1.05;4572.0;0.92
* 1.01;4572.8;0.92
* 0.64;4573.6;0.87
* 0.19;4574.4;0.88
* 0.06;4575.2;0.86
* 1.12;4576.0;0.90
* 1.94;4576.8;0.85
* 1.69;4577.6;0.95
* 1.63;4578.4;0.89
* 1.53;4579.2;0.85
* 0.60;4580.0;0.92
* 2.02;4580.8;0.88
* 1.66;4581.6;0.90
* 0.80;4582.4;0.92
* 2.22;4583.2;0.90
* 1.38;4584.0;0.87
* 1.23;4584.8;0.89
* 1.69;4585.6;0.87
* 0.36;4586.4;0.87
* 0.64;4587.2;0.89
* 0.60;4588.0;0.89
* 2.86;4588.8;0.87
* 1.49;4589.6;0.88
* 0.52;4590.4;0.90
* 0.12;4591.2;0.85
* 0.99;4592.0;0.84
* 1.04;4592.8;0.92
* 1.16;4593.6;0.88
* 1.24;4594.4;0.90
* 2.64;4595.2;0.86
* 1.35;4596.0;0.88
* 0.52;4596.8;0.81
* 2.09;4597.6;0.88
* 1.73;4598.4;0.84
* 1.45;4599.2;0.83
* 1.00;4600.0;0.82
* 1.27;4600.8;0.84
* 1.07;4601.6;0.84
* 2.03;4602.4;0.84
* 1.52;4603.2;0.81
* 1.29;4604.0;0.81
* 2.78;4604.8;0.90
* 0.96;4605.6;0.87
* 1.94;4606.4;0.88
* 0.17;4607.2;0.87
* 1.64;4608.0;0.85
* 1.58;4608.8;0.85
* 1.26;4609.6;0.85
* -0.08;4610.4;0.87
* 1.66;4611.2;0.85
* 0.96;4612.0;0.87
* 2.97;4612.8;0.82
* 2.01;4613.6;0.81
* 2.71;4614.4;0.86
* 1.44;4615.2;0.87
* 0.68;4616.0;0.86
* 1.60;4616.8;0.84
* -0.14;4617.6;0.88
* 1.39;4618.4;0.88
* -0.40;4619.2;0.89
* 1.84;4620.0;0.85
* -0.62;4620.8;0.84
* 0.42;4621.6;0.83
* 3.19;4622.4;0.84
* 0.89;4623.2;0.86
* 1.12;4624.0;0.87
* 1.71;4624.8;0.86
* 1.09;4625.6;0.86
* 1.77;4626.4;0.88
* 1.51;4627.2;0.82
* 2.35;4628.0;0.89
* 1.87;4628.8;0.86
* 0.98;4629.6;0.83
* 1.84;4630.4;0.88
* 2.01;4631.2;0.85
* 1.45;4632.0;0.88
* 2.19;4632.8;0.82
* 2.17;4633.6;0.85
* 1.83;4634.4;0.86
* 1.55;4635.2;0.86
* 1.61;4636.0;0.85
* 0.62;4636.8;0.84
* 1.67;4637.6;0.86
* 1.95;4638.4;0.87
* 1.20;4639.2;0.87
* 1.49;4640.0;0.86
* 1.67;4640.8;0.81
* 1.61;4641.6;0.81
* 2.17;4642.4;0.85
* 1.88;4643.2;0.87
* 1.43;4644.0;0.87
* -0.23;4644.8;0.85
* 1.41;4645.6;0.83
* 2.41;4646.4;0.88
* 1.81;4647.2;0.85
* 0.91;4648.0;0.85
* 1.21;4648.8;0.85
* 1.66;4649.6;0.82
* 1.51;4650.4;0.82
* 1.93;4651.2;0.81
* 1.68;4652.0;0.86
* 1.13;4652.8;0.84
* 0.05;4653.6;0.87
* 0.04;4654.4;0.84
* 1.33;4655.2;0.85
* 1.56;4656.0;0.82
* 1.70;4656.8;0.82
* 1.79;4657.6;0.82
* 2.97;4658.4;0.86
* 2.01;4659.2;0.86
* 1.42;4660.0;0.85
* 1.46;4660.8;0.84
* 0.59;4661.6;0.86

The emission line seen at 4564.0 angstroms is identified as [O II]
